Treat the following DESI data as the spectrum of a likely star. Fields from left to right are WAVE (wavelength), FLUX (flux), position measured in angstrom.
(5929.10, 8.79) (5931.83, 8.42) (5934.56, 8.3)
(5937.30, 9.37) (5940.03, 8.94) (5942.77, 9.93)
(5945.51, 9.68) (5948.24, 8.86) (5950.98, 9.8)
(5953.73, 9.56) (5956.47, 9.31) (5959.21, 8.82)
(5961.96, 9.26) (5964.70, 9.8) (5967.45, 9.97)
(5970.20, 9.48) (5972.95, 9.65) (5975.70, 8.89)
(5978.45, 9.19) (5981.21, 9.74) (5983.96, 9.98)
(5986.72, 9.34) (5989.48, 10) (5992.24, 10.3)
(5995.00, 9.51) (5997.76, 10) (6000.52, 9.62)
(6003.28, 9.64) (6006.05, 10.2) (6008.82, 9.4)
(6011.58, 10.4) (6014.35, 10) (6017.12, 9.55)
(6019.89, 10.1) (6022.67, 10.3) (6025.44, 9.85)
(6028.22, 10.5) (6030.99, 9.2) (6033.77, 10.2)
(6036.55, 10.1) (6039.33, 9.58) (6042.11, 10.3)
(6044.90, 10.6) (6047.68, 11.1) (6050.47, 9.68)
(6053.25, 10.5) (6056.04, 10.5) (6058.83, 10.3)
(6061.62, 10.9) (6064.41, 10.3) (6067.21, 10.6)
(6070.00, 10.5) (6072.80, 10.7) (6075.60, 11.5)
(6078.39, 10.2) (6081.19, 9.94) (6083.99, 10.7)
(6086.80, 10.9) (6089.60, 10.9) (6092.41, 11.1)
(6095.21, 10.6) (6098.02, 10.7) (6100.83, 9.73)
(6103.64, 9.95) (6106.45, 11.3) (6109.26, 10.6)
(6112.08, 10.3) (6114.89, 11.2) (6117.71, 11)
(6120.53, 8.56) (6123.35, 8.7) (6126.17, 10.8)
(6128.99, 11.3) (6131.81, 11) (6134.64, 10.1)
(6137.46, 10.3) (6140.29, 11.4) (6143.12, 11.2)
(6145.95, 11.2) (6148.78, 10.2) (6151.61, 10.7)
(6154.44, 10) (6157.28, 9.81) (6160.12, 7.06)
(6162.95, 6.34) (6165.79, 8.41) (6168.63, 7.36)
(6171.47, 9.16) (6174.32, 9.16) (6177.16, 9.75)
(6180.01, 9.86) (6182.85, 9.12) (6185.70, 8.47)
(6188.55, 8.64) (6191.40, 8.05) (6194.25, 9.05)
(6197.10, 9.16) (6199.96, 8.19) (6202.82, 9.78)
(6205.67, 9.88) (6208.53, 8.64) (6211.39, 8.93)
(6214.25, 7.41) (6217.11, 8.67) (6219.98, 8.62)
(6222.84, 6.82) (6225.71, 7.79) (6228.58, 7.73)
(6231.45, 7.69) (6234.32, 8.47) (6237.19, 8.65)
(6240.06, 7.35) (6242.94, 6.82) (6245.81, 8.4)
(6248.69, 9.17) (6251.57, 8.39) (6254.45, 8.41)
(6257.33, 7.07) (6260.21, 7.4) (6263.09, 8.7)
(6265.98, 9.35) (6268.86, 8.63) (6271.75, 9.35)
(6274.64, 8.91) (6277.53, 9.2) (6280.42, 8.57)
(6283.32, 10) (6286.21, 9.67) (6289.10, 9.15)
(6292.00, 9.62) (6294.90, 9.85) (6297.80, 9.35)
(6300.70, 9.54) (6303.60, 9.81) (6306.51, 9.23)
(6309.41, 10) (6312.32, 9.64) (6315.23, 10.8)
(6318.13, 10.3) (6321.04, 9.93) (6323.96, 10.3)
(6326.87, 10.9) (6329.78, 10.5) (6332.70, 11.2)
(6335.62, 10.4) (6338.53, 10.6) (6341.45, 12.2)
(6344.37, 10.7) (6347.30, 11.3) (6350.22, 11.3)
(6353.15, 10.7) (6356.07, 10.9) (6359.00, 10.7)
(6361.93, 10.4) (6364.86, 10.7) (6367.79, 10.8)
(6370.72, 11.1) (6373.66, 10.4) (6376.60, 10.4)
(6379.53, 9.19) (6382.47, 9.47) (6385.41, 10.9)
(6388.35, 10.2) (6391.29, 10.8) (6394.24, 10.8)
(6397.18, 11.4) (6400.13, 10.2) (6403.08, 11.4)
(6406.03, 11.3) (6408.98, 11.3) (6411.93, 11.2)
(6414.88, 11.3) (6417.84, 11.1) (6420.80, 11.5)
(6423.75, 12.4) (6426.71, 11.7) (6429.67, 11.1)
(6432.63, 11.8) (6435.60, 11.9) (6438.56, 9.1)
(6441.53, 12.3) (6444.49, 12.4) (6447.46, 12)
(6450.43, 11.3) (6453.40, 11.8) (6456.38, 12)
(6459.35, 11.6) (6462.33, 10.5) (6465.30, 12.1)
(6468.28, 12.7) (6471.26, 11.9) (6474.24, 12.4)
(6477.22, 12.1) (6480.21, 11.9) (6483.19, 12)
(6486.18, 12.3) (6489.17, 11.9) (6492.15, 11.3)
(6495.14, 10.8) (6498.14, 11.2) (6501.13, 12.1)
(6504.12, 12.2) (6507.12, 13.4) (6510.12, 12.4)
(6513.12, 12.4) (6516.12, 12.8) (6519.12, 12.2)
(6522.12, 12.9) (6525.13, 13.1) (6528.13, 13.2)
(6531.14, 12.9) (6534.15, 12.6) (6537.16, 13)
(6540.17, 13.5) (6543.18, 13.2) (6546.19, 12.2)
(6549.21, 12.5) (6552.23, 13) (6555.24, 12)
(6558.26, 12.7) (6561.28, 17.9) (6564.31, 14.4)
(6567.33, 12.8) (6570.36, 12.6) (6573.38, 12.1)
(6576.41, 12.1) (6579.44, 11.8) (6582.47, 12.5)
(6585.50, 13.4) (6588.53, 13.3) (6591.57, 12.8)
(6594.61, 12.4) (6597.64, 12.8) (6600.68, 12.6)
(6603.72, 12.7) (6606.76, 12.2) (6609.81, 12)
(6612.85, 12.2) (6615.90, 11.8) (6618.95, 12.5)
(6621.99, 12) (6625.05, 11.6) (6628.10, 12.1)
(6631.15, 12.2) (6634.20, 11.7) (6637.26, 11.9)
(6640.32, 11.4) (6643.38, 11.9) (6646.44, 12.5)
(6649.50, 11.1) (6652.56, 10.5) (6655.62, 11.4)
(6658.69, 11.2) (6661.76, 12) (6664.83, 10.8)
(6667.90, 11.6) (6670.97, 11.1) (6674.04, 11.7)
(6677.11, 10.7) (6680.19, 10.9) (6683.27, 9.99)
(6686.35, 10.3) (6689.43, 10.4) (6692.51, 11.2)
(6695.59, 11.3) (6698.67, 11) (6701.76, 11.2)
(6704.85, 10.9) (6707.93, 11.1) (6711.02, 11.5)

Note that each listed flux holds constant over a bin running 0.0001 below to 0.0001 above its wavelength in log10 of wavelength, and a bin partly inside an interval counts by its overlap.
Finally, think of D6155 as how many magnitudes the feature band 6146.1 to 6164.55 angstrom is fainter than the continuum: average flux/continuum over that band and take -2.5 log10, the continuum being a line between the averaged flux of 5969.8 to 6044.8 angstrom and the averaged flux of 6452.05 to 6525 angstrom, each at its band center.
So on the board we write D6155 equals 0.15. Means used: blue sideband 9.83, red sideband 12.1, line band 9.16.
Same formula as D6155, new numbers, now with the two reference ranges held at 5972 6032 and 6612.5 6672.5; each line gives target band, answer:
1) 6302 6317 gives 0.08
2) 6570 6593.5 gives -0.10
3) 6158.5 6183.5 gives 0.21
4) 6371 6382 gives 0.09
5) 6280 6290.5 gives 0.13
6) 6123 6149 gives -0.06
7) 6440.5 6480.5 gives -0.07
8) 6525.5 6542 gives -0.15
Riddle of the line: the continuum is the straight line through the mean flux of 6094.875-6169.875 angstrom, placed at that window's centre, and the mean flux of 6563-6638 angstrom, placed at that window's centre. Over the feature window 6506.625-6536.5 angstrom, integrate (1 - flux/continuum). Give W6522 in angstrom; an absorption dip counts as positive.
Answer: -1.9 angstrom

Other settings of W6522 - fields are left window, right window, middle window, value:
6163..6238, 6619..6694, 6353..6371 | -2.25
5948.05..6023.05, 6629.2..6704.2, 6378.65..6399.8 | 0.38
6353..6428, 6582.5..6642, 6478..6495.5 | -0.45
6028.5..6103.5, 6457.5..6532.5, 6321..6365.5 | 2.81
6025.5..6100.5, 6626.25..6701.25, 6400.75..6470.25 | -3.65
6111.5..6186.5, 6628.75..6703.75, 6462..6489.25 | -3.46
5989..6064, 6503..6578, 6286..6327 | 6.38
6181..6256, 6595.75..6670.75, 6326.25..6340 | -1.99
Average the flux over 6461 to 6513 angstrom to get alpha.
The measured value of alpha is 12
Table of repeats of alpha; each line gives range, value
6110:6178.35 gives 9.8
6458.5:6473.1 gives 11.8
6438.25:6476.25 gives 11.8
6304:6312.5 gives 9.64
